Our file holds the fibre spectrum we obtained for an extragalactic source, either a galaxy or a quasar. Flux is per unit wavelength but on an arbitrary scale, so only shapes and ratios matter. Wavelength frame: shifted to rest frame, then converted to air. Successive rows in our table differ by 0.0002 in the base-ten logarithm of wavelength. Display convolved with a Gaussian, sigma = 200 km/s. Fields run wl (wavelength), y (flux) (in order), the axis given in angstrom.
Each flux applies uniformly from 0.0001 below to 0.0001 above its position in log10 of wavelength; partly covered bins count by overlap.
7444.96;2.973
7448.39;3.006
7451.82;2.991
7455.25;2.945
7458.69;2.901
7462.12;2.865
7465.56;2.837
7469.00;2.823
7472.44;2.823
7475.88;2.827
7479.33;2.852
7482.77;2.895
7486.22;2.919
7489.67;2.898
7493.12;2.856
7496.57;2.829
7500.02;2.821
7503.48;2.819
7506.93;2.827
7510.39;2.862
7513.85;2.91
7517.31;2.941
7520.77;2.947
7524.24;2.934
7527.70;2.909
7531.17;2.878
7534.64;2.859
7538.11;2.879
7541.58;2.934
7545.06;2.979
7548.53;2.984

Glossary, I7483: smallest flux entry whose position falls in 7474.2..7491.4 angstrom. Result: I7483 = 2.827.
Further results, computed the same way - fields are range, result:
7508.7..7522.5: 2.862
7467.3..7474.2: 2.823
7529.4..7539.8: 2.859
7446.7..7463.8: 2.865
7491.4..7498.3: 2.829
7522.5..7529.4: 2.909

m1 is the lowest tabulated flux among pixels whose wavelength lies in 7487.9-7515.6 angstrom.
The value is 2.819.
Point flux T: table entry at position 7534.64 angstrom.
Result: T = 2.859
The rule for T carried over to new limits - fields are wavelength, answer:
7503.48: 2.819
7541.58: 2.934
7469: 2.823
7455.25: 2.945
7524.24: 2.934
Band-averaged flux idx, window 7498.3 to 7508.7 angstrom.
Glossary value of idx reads 2.82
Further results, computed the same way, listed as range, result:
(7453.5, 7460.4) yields 2.92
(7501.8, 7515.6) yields 2.86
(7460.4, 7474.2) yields 2.84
